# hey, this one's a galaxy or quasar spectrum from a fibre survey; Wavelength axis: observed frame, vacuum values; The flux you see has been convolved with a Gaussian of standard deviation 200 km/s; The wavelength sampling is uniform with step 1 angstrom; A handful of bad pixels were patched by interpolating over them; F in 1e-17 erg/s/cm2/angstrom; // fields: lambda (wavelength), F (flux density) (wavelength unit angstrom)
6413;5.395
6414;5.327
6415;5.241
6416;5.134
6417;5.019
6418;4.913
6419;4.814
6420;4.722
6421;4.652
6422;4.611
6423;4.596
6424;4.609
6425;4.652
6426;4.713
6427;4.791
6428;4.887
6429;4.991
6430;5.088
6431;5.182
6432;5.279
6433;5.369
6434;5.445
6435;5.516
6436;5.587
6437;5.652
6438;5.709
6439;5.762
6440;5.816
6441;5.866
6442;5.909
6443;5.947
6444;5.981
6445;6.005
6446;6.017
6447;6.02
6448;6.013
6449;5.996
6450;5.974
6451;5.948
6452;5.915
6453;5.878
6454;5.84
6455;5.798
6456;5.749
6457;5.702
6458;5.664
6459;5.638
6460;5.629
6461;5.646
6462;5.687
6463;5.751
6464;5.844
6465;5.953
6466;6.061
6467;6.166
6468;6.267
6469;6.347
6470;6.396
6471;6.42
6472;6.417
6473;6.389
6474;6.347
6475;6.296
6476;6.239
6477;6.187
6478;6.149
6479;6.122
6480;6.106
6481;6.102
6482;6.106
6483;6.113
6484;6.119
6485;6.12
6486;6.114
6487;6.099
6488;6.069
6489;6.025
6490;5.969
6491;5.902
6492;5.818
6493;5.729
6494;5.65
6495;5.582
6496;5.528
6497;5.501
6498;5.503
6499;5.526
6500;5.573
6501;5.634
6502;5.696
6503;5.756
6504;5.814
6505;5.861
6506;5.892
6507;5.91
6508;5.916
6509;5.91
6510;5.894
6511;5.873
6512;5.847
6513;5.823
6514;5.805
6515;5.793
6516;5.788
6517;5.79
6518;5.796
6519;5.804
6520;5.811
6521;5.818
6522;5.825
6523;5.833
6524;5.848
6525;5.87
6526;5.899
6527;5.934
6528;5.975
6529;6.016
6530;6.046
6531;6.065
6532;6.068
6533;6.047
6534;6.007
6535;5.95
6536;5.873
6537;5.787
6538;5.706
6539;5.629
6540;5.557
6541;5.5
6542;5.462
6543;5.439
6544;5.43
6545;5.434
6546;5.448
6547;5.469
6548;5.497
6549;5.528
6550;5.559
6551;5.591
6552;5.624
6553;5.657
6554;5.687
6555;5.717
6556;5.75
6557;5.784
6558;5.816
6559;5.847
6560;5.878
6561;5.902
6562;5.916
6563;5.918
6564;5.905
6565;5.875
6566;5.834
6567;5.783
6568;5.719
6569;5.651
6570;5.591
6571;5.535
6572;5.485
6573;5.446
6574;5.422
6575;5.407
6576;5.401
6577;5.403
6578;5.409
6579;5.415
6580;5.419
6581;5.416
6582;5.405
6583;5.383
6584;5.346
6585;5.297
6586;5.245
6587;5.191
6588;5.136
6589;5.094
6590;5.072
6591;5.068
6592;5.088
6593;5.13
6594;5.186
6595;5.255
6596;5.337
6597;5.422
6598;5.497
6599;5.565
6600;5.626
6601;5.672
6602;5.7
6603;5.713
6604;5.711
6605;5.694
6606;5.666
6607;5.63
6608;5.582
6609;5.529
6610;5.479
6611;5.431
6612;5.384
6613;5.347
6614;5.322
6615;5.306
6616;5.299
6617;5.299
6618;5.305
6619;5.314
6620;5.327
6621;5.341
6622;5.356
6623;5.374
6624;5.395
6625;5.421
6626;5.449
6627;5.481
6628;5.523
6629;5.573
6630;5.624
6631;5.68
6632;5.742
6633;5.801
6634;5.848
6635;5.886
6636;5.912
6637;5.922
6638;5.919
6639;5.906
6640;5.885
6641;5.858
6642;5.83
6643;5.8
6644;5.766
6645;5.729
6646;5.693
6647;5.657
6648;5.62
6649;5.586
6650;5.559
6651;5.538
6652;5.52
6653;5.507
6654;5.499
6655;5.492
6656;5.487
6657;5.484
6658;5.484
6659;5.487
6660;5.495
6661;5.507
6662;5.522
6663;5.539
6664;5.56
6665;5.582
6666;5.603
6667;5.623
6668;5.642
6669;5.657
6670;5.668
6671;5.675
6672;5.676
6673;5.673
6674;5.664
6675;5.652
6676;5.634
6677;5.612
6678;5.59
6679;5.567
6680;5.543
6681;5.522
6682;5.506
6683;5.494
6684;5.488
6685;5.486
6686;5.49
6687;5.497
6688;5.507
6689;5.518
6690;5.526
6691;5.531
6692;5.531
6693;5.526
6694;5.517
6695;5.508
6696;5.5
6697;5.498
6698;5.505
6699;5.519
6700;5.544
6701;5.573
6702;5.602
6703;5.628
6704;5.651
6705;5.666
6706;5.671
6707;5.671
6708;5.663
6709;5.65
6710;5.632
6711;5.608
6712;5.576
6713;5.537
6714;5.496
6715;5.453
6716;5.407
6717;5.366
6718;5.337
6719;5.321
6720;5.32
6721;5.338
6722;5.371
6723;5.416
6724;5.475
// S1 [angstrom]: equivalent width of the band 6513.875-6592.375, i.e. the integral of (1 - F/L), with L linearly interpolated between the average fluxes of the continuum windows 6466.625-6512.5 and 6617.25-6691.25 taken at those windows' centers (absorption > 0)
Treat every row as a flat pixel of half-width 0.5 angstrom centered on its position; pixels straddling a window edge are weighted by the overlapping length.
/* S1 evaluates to 2.54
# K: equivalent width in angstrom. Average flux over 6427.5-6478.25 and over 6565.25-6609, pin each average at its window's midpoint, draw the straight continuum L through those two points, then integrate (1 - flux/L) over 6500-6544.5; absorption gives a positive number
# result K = -1.4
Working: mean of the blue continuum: 5.85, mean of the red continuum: 5.45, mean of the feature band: 5.82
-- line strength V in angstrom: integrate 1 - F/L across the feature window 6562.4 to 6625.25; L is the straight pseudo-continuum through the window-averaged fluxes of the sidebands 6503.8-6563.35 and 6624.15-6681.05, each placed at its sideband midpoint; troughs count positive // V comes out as 2.9 angstrom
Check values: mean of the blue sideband 5.78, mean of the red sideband 5.64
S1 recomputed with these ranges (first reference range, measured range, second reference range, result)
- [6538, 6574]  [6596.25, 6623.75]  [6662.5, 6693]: 0.7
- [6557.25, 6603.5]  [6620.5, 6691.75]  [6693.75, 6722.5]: -1.2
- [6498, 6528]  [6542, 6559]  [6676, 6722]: 0.5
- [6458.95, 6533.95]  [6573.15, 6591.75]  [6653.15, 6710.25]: 1.5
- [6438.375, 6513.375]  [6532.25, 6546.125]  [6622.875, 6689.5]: 0.3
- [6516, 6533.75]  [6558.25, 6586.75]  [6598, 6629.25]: 0.5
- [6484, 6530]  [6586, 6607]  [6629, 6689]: 1.2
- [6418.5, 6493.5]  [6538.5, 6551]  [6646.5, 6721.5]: 0.4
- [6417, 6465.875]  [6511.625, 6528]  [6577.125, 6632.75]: -1.1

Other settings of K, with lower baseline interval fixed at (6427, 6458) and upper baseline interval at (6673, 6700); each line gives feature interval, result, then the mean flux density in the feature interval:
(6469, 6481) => -1.30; 6.27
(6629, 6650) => -0.78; 5.77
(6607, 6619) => 0.40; 5.4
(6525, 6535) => -0.65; 6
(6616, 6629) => 0.44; 5.39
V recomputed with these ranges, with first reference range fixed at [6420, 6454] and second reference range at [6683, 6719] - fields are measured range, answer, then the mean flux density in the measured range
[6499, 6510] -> -0.6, 5.79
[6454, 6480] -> -2.7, 6.03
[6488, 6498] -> -0.5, 5.75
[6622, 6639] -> -0.4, 5.66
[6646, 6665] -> 0.0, 5.54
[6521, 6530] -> -0.7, 5.9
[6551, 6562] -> -0.5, 5.77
